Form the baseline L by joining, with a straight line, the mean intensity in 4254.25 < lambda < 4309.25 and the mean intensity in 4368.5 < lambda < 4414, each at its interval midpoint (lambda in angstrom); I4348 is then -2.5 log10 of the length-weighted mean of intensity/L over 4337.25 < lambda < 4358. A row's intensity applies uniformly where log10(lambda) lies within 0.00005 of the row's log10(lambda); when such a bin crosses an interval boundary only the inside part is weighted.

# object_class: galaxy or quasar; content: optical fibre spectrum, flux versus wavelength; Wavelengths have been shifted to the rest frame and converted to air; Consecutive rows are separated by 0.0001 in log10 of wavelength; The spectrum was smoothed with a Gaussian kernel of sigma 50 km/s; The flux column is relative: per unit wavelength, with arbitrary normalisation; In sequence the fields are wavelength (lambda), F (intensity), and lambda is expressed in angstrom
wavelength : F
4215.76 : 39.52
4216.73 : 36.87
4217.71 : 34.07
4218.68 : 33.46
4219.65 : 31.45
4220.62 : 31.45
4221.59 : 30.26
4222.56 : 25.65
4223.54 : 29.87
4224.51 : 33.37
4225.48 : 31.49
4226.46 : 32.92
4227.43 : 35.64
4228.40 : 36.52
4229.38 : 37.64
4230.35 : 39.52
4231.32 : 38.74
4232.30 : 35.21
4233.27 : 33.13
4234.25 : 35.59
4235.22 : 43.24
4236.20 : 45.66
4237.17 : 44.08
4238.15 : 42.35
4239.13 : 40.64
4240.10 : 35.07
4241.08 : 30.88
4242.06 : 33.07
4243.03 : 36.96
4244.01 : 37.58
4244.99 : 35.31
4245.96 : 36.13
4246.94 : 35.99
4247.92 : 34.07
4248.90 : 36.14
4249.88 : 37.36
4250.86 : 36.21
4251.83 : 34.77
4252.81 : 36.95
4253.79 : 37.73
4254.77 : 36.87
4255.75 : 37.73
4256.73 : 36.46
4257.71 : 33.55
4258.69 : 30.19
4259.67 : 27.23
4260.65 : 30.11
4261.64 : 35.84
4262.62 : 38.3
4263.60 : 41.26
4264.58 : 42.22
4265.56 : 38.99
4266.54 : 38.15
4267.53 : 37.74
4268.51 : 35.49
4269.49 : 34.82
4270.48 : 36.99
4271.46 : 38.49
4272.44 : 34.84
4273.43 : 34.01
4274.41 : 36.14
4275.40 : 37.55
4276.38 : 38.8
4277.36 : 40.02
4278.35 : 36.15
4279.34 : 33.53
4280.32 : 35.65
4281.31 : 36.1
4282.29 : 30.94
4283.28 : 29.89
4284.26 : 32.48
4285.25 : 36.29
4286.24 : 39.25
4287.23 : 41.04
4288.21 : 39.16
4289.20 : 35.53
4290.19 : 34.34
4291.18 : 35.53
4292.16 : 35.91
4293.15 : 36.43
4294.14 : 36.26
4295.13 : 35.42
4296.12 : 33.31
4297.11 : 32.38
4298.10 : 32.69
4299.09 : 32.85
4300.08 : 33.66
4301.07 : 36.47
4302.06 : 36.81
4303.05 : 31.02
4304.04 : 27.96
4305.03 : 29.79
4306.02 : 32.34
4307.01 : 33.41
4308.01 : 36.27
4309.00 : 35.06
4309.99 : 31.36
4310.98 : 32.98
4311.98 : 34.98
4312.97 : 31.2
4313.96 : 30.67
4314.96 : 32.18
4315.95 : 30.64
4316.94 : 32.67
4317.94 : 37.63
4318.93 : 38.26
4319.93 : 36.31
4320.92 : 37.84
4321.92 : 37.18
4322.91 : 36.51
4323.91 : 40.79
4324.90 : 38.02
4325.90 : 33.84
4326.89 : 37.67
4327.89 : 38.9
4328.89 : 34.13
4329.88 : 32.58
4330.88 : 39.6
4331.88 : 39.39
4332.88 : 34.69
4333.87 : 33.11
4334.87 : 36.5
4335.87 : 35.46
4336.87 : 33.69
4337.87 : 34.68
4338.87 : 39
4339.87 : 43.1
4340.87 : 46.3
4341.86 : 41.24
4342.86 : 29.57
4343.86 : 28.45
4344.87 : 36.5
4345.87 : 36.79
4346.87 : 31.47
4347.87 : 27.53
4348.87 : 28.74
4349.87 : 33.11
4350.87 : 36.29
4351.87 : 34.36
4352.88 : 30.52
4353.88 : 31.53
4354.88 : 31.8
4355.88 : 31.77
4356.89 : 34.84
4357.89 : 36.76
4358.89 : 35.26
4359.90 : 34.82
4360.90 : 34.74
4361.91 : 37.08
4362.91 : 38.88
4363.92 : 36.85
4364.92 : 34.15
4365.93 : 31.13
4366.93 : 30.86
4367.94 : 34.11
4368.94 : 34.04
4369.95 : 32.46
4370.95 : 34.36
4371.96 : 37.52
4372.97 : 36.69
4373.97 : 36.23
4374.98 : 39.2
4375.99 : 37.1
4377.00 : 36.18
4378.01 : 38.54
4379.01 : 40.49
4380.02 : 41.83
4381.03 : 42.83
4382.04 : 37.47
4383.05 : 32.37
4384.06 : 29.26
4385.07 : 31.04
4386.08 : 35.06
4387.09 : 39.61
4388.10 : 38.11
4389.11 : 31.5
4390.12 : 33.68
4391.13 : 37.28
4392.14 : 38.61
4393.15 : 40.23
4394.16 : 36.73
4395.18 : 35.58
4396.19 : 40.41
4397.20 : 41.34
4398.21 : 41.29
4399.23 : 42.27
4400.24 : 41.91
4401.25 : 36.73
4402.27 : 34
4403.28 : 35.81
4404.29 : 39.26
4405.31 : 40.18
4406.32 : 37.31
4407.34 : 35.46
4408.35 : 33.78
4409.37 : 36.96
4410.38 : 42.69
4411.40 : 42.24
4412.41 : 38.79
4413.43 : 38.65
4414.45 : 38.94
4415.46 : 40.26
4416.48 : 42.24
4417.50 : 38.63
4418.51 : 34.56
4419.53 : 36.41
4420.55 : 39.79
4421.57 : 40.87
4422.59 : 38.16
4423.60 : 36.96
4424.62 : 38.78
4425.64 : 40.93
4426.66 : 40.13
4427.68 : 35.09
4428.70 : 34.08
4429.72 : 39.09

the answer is 0.06 mag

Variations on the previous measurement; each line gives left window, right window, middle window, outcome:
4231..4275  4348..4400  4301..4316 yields 0.113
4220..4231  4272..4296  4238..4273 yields -0.048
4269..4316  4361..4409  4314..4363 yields 0.011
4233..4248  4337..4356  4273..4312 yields 0.040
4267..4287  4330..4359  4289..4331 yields 0.023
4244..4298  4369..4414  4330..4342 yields -0.031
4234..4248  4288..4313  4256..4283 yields 0.004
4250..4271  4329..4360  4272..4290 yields -0.004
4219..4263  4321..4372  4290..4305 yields 0.042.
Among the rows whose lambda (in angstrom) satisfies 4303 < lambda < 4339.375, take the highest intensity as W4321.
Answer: 40.79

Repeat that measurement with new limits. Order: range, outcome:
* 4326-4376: 46.3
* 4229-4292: 45.66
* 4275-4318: 41.04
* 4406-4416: 42.69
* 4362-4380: 40.49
